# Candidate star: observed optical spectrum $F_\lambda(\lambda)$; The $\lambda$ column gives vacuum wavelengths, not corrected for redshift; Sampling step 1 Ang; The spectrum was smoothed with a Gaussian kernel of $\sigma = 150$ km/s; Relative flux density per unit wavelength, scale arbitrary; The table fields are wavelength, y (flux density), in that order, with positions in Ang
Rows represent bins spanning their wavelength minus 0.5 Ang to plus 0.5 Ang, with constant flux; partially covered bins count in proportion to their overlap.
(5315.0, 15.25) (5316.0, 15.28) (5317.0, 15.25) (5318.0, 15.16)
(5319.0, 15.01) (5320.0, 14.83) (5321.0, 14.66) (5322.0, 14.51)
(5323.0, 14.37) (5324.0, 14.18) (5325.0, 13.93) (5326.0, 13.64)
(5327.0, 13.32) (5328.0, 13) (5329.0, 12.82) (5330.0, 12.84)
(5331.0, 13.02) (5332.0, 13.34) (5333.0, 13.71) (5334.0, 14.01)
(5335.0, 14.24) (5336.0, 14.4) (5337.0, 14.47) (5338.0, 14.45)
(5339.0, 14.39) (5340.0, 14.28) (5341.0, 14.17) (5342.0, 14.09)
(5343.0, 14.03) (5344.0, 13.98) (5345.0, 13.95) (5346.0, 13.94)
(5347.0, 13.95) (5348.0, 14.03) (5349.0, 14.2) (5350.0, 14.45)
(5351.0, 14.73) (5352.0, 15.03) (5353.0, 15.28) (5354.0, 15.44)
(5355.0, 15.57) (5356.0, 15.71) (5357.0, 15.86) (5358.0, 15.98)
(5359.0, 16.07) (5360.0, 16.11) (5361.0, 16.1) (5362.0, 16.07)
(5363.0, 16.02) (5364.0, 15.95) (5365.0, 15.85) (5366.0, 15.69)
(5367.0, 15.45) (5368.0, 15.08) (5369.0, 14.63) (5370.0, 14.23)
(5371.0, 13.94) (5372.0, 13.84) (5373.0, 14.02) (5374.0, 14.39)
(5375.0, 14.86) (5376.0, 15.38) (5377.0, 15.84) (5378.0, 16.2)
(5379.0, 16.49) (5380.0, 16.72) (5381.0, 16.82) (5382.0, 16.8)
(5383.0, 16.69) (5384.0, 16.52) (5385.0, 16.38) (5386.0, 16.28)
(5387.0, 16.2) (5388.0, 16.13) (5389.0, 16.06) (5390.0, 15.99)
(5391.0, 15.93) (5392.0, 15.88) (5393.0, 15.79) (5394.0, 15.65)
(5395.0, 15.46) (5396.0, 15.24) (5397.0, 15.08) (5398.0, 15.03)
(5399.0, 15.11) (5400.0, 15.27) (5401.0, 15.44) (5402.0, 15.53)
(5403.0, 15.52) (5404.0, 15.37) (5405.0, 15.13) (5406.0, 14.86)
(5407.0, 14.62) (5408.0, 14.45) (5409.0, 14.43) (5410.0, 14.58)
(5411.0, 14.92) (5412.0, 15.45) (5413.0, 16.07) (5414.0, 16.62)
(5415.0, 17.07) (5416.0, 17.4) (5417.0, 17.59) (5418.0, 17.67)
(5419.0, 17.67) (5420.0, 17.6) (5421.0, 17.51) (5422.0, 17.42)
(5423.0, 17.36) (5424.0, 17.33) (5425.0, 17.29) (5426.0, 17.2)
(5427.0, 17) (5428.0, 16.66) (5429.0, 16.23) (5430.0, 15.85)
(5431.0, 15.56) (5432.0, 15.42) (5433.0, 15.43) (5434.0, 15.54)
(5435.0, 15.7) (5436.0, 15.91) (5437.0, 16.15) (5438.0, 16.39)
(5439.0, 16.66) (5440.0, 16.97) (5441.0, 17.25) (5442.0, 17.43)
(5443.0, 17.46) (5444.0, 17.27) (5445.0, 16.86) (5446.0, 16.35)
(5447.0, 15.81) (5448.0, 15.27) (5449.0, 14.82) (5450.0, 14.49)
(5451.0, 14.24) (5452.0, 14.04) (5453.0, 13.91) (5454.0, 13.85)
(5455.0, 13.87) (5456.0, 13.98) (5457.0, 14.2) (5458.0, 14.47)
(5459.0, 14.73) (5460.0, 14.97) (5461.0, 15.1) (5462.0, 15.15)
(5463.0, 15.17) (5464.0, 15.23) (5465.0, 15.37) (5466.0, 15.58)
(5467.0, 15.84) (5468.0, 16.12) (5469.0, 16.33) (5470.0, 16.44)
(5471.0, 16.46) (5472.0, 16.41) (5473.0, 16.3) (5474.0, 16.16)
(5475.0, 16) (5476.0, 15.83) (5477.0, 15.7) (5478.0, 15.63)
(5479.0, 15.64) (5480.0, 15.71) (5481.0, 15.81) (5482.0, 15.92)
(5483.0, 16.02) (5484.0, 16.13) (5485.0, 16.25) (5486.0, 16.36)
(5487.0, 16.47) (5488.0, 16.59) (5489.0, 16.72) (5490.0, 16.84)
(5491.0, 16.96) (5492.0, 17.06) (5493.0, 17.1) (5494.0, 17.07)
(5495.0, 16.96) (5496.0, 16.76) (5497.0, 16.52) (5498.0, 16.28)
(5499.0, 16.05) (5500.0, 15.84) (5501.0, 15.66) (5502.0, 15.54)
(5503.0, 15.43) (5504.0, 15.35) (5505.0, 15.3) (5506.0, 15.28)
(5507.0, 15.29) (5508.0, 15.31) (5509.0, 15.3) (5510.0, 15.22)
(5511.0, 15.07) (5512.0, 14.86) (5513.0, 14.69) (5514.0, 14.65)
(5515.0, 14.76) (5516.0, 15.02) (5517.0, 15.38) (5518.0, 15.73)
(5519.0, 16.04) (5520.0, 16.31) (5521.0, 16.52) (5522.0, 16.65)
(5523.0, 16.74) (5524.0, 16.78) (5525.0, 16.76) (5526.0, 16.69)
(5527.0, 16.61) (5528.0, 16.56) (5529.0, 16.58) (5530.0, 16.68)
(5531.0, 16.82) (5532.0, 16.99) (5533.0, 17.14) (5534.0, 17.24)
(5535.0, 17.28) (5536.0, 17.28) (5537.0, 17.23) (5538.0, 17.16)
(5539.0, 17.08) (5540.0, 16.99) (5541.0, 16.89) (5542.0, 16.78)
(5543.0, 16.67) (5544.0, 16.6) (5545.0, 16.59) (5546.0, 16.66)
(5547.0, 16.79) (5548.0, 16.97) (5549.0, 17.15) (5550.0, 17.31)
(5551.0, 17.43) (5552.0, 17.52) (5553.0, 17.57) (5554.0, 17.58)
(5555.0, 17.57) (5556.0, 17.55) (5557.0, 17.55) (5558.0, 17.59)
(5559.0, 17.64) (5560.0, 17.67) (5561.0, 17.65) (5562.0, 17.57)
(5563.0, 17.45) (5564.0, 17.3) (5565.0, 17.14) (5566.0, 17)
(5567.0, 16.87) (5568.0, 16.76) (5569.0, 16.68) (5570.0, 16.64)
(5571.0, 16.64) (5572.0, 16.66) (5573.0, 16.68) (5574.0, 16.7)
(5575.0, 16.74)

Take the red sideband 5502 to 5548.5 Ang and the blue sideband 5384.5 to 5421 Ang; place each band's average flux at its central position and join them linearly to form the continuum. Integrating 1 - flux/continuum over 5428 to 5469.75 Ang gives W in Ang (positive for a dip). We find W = 1.1 Ang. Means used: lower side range 15.8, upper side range 16.2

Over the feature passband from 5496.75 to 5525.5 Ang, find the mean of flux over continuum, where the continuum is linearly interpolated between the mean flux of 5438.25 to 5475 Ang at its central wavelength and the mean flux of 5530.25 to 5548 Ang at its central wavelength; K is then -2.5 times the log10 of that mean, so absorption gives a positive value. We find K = 0.056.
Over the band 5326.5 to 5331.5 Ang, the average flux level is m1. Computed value 13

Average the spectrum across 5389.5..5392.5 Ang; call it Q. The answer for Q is 15.9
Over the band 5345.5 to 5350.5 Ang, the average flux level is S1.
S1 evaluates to 14.1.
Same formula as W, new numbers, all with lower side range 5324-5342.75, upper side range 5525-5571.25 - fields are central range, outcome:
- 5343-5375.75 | -1.9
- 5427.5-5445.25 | -1.1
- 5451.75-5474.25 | 0.8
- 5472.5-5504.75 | -0.1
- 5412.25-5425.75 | -1.9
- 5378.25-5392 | -1.7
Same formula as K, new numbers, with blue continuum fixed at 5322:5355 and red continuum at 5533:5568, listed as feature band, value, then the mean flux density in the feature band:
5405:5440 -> -0.066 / 16.3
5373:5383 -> -0.087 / 15.9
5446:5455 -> 0.080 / 14.6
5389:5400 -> -0.044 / 15.5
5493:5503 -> 0.009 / 16.3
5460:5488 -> 0.013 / 15.9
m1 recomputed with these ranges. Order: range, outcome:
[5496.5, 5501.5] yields 16.1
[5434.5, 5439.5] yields 16.2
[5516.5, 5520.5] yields 15.9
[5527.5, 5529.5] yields 16.6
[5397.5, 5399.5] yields 15.1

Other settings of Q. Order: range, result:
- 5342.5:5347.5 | 14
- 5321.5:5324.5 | 14.4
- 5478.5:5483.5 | 15.8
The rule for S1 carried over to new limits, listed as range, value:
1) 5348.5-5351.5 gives 14.5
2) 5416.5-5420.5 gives 17.6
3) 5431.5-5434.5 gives 15.5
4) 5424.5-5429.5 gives 16.9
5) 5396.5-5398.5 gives 15.1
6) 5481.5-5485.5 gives 16.1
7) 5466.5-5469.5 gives 16.1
